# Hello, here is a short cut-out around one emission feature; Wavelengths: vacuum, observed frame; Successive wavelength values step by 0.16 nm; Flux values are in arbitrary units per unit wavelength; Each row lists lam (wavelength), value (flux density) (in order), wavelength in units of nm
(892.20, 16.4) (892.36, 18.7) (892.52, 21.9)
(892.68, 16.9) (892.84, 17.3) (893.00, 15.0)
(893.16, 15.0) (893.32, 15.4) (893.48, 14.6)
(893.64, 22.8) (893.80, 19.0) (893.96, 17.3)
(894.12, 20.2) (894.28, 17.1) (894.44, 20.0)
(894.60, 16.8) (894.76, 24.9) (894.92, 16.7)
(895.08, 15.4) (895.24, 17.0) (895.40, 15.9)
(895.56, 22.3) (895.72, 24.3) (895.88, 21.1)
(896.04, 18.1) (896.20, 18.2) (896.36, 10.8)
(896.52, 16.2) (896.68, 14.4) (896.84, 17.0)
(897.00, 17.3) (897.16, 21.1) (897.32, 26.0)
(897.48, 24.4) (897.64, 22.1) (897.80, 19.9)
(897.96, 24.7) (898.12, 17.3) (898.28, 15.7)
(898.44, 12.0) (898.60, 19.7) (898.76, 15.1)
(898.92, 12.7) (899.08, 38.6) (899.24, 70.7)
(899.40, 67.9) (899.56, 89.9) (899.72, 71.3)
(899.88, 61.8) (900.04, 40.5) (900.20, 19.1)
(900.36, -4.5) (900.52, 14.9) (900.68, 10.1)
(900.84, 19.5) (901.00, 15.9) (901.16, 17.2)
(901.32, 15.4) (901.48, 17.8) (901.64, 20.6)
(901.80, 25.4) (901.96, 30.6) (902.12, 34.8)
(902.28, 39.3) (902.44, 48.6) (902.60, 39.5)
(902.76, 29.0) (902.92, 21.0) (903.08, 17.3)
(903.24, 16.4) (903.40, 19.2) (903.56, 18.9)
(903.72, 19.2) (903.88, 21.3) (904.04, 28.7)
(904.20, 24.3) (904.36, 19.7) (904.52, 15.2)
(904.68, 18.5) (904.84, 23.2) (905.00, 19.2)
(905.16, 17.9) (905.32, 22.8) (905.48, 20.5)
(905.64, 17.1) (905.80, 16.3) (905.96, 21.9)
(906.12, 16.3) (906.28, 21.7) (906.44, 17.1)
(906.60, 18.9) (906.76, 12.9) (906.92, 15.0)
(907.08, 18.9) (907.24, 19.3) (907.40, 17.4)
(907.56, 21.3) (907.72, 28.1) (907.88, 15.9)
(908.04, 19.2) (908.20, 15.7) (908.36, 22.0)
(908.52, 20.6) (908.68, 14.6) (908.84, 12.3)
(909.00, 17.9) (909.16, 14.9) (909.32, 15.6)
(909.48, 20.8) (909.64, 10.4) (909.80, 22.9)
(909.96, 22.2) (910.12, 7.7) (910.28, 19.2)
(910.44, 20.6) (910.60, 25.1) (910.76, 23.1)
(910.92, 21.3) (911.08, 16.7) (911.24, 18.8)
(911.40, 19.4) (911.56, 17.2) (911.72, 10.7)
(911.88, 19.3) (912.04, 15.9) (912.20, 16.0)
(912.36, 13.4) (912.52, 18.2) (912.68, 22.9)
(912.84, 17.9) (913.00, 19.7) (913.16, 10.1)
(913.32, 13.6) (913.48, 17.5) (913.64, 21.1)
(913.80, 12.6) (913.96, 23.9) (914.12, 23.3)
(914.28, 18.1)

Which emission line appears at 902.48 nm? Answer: [N II] 6583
